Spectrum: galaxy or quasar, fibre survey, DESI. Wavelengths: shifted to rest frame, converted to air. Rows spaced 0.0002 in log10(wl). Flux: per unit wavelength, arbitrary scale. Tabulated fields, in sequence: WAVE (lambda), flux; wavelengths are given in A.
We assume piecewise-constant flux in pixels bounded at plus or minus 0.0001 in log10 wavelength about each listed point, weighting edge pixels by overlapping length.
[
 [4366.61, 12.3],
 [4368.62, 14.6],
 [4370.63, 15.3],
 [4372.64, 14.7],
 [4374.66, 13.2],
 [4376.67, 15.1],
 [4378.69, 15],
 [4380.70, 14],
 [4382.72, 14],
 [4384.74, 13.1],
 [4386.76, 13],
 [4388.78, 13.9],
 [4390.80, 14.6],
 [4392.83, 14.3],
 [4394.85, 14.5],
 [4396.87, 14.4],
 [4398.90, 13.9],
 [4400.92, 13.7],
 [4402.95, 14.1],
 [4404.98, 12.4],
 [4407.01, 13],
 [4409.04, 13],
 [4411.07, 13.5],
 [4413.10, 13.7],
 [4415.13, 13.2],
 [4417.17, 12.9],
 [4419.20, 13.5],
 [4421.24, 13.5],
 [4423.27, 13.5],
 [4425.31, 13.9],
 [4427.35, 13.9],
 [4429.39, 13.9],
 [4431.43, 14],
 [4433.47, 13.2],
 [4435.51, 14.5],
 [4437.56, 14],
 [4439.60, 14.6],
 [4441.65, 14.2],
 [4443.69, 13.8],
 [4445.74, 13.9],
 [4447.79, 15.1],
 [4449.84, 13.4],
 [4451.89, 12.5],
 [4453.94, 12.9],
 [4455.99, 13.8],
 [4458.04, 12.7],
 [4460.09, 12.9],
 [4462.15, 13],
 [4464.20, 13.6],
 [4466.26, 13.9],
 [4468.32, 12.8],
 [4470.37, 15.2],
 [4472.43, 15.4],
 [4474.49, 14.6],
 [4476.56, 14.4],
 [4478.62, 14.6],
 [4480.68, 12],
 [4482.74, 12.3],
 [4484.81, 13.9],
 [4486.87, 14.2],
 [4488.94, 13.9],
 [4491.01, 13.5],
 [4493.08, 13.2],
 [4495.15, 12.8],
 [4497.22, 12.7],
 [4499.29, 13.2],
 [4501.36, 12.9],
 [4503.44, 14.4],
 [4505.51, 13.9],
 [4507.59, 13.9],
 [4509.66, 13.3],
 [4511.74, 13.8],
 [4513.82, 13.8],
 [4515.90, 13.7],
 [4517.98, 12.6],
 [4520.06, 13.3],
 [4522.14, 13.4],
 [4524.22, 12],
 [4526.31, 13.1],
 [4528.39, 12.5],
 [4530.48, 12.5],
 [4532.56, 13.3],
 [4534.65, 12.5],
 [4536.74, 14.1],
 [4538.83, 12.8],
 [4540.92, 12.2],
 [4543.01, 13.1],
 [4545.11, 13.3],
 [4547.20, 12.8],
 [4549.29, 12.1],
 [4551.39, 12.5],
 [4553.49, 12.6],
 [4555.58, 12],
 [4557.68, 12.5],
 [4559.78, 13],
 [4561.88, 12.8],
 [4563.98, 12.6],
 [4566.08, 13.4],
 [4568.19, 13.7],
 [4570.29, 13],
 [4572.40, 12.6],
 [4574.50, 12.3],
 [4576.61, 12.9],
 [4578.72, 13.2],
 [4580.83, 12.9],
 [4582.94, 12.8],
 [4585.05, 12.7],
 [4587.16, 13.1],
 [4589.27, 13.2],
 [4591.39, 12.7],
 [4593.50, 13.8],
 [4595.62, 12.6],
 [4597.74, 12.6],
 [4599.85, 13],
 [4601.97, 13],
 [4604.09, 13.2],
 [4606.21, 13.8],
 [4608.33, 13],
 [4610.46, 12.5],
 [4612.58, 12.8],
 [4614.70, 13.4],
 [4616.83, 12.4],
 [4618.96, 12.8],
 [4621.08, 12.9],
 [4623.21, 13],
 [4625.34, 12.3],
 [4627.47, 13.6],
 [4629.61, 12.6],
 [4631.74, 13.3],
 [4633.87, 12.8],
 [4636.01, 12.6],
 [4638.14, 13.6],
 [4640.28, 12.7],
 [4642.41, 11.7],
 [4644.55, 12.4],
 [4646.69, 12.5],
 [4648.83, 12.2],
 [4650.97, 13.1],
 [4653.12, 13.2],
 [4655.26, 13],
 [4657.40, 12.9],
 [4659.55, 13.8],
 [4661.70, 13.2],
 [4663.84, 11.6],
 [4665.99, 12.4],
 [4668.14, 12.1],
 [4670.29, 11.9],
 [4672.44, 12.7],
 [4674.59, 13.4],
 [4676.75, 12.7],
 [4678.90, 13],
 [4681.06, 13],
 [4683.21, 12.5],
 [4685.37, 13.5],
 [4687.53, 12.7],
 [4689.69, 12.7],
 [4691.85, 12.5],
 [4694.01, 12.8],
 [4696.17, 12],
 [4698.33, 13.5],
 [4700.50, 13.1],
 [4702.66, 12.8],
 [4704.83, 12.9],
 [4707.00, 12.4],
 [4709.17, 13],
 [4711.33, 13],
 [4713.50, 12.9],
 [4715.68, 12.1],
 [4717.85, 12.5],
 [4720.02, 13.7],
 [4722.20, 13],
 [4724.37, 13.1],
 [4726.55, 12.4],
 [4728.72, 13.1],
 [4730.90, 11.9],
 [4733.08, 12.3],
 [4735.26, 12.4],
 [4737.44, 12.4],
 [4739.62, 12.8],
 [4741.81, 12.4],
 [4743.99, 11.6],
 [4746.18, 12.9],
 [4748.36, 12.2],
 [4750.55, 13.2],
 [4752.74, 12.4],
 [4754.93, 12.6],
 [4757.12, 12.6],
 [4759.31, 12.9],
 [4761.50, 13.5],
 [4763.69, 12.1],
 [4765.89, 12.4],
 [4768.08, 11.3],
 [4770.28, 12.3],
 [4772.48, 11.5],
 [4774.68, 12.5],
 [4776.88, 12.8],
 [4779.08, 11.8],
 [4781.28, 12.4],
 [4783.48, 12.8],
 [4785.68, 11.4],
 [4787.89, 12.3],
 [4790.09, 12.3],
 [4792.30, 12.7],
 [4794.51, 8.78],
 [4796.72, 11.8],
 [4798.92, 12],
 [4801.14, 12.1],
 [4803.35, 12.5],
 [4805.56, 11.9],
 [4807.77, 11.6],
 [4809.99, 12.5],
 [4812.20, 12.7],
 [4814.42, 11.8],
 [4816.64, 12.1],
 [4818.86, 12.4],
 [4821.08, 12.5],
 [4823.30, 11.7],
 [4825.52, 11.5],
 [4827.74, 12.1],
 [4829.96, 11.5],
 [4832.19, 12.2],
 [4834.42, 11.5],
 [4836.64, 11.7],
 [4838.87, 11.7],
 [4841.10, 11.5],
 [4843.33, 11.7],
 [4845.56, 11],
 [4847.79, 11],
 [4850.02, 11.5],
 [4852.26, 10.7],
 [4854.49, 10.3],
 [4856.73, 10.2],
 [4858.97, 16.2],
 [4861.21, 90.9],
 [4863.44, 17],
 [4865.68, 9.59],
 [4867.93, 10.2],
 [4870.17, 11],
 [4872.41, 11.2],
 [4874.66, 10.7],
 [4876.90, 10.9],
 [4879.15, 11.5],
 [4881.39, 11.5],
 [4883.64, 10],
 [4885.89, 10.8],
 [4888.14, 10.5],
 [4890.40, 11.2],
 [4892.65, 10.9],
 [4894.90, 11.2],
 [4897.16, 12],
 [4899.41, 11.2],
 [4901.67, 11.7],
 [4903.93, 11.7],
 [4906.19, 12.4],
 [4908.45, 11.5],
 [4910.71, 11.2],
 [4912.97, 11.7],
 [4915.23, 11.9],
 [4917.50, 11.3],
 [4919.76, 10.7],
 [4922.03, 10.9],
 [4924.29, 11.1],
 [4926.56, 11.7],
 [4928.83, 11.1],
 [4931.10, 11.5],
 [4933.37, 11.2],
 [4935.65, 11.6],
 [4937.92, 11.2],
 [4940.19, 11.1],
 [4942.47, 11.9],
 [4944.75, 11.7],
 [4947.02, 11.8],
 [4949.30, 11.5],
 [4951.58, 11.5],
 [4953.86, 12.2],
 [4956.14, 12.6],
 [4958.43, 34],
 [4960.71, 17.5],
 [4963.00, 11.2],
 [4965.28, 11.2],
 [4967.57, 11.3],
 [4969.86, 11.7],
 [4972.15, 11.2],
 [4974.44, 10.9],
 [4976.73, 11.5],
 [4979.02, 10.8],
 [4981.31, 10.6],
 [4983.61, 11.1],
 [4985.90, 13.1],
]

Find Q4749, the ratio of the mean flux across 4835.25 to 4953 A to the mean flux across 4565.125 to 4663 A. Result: 1.0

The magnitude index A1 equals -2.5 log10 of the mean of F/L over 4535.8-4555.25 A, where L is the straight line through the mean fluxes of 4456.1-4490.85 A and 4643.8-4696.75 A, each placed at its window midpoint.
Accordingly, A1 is 0.05 mag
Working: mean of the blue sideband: 13.7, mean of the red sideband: 12.7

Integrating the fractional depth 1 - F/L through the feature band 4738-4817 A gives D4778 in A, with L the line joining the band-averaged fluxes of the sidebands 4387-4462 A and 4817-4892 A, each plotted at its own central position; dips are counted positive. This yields 9.4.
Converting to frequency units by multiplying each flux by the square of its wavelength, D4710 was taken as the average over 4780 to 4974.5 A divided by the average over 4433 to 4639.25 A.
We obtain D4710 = 1.12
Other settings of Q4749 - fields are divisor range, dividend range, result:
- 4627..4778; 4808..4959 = 1.03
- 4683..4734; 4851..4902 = 1.16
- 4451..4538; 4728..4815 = 0.91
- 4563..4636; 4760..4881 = 1.03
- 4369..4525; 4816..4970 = 0.96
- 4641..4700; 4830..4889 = 1.14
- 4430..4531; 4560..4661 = 0.95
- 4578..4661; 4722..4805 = 0.95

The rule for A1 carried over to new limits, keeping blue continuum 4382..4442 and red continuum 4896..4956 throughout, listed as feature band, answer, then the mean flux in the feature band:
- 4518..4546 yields 0.02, 12.9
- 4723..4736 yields -0.02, 12.6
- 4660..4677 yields 0.01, 12.5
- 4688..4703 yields -0.02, 12.8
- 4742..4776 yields -0.01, 12.4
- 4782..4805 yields 0.02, 11.9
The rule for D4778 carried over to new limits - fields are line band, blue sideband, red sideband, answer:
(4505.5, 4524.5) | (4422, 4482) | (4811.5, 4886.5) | 0.6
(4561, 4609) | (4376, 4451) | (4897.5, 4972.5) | 1.3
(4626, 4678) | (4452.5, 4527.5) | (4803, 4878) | 3.9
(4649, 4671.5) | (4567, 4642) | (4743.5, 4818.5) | 0.0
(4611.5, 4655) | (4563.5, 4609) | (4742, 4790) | 0.1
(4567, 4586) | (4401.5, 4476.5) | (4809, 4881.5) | 1.3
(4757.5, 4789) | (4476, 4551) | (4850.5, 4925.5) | 3.0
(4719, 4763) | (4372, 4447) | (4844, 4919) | 3.6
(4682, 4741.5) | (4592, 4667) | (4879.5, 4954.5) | -1.4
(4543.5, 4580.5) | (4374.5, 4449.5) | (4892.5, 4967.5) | 1.7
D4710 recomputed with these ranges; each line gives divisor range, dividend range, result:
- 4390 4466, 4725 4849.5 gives 1.04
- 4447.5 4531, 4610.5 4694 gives 1.02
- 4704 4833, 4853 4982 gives 1.15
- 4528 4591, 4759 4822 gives 1.04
